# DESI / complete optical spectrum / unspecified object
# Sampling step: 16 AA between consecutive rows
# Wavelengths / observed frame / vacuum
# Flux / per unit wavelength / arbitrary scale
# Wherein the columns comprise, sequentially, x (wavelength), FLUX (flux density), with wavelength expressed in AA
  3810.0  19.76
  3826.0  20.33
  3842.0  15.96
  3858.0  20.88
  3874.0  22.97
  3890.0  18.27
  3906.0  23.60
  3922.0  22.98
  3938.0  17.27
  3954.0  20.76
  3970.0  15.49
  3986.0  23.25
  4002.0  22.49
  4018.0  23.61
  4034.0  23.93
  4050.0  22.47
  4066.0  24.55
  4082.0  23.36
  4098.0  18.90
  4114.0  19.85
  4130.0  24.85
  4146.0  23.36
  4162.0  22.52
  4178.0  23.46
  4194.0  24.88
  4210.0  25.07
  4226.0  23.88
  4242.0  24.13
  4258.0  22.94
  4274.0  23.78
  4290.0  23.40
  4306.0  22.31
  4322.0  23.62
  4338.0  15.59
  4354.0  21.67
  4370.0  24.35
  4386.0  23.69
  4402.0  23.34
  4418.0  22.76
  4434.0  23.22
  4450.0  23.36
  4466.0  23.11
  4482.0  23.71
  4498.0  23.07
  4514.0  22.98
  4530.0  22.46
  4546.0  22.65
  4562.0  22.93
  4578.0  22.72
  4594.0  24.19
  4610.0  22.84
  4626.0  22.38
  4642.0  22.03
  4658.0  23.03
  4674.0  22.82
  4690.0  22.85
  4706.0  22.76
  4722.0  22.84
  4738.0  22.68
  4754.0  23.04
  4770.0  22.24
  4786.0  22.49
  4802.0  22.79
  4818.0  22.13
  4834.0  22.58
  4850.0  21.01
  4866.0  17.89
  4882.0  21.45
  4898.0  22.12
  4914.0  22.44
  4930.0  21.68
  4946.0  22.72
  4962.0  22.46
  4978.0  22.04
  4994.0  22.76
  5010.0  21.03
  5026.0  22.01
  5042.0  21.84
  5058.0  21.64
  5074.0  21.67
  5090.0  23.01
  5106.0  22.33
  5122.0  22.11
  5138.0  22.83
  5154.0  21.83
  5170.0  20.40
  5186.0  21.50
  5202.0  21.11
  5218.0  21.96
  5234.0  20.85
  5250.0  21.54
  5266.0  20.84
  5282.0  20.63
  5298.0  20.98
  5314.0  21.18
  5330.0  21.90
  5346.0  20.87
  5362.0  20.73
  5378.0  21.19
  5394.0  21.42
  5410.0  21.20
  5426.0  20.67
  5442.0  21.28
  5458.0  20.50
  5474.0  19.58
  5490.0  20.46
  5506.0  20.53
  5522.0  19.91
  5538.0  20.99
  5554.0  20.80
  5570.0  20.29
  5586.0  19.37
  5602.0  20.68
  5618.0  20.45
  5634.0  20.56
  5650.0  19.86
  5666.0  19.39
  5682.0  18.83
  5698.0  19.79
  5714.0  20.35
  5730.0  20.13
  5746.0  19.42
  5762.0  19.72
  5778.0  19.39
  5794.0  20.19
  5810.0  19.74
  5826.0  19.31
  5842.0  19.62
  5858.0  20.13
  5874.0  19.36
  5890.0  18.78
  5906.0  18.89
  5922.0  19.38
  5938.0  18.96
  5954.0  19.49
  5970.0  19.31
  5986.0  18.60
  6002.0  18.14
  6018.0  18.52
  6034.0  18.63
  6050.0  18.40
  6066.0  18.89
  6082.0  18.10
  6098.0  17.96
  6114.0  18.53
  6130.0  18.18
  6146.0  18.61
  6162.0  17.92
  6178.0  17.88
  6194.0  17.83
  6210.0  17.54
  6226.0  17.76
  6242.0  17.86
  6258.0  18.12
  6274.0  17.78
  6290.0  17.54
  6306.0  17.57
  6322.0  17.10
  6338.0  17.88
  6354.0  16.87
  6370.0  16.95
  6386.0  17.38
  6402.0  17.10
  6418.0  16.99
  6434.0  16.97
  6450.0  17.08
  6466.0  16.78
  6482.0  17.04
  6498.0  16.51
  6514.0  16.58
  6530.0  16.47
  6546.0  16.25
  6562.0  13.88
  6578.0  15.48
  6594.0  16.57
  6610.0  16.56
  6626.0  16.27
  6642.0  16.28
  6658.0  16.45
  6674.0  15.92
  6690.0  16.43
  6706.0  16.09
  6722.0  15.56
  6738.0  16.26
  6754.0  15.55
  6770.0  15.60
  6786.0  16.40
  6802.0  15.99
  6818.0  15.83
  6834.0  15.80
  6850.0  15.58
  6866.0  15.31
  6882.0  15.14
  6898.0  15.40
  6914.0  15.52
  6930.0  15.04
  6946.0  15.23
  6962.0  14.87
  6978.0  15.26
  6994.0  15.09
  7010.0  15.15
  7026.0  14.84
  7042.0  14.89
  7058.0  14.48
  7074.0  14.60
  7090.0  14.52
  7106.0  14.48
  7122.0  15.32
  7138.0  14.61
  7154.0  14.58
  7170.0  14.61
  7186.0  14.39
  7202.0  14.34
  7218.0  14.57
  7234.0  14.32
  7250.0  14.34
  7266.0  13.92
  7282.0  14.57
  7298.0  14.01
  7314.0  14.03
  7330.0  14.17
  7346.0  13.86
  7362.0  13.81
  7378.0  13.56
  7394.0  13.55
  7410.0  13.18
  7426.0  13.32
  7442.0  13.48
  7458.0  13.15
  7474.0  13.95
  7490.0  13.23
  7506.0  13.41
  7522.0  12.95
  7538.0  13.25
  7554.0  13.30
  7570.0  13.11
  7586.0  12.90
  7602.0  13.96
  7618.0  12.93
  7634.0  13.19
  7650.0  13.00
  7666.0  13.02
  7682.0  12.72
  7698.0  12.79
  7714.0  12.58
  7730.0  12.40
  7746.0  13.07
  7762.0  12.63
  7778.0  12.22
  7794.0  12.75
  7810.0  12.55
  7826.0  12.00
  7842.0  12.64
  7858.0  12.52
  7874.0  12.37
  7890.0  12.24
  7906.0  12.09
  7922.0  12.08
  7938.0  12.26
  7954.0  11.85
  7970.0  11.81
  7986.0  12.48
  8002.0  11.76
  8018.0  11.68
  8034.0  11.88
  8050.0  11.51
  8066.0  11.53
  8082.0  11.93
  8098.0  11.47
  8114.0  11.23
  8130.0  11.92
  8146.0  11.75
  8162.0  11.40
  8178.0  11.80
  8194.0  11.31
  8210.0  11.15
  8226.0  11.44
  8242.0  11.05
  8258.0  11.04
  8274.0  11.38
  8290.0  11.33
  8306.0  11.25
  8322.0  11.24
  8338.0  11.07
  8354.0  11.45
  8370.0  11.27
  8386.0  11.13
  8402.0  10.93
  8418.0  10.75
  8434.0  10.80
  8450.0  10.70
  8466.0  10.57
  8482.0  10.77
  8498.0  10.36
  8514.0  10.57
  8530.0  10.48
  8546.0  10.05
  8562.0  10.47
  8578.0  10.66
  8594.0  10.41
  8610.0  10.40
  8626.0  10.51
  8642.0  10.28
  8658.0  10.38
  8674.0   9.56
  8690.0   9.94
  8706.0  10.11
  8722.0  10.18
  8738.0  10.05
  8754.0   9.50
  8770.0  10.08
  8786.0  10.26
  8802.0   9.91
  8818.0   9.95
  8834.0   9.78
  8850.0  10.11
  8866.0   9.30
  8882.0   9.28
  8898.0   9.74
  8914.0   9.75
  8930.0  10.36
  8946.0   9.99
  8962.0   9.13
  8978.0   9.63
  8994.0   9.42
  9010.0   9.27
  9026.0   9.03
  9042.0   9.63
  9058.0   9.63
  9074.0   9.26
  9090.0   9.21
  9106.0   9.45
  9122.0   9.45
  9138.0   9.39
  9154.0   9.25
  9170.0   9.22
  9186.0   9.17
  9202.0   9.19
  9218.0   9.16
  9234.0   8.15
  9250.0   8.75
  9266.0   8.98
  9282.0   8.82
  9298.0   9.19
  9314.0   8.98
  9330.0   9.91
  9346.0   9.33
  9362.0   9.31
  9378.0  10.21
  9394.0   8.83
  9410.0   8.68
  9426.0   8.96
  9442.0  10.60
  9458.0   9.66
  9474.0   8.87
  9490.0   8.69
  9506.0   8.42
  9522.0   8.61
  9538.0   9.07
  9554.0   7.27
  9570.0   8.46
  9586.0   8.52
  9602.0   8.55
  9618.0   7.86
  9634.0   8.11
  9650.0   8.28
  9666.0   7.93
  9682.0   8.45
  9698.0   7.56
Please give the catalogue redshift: 0.00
